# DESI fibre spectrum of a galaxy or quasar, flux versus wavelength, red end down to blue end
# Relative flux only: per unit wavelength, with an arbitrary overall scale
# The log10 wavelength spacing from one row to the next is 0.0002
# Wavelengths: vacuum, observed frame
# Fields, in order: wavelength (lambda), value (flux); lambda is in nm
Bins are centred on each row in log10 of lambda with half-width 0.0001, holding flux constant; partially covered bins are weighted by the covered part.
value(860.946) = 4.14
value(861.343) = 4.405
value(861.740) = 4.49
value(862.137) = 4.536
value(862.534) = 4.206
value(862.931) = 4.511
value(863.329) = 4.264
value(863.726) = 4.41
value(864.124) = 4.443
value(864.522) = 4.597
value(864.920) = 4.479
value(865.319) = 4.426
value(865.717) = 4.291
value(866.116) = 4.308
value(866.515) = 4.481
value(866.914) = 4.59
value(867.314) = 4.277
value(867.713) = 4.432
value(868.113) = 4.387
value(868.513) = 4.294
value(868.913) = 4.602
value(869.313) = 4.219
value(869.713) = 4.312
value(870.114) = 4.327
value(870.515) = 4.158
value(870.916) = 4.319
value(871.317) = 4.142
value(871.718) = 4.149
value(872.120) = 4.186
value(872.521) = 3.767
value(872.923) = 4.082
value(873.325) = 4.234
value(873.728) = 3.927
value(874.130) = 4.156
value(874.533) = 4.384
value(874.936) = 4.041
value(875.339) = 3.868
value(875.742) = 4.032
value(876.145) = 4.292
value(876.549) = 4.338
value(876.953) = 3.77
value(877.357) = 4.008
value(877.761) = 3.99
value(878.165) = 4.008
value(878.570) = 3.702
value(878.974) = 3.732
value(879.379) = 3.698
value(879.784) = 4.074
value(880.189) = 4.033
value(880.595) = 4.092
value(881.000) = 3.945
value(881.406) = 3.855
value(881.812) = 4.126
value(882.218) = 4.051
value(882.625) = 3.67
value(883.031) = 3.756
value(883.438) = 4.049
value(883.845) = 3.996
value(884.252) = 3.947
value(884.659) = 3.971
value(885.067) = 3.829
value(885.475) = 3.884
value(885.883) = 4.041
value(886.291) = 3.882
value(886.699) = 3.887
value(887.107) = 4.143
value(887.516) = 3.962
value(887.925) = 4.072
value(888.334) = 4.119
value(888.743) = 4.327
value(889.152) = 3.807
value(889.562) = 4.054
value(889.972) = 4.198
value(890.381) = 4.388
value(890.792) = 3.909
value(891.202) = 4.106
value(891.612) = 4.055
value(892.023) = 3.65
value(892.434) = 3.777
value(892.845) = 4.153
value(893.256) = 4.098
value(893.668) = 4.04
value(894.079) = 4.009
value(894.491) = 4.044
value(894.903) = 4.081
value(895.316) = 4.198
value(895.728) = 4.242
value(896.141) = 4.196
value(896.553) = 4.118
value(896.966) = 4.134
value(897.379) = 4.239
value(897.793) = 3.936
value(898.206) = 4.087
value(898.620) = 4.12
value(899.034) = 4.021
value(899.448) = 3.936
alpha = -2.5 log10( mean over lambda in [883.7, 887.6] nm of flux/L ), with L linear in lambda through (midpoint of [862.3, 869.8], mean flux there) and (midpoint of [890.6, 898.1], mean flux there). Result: 0.06 mag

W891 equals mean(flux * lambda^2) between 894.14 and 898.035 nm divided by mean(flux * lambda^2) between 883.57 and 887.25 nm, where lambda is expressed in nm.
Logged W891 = 1.07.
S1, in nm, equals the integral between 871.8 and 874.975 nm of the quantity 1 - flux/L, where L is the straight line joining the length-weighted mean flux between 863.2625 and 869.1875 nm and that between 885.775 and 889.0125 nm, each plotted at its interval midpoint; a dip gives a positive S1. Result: 0.14 nm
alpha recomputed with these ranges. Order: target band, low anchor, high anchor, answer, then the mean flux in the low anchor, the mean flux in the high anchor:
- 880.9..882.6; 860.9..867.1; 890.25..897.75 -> 0.07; 4.42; 4.07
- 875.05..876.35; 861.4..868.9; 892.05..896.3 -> 0.06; 4.42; 4.06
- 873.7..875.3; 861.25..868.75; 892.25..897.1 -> 0.05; 4.41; 4.09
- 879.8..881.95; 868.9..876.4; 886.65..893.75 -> 0.02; 4.16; 4.04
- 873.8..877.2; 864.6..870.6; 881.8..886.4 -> 0.02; 4.38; 3.93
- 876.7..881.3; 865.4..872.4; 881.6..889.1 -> 0.05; 4.32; 3.98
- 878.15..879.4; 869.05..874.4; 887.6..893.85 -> 0.10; 4.16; 4.05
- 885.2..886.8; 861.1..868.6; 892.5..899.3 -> 0.07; 4.41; 4.1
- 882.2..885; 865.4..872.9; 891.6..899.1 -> 0.07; 4.29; 4.06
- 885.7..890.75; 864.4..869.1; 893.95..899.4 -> 0.03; 4.43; 4.11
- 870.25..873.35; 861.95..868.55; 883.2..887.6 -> 0.04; 4.41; 3.96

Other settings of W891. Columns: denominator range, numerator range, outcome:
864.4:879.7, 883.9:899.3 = 1.01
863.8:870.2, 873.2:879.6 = 0.93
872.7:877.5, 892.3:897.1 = 1.05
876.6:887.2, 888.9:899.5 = 1.06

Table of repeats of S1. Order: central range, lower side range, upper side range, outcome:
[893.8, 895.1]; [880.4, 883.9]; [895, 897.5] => 0.034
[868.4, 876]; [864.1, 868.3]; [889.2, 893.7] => 0.291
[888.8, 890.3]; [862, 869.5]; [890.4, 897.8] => 0.015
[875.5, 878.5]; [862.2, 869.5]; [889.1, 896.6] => 0.154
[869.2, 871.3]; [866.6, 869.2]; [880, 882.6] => 0.044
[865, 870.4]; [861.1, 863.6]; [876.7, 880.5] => -0.185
